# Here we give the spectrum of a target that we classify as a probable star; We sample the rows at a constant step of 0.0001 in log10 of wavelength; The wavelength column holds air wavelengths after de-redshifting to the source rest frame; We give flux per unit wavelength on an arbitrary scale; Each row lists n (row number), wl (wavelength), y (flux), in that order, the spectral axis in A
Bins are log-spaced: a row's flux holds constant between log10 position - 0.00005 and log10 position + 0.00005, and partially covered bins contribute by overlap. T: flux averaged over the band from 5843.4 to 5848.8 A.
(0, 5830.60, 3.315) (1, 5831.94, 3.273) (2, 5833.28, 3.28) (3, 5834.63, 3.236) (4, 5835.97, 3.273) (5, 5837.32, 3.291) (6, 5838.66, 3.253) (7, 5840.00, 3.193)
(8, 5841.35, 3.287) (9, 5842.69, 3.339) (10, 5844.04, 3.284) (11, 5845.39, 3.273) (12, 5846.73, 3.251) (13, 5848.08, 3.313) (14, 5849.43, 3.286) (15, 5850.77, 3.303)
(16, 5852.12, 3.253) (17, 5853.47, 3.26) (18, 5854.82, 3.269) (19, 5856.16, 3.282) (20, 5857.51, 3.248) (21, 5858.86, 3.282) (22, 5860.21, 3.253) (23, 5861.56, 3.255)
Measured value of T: 3.28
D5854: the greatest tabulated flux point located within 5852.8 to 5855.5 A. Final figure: 3.269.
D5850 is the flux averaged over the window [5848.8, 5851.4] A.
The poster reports 3.3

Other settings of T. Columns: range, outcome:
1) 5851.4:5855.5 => 3.26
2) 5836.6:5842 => 3.25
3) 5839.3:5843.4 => 3.27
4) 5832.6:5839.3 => 3.27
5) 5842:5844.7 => 3.31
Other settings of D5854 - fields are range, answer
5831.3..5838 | 3.291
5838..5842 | 3.287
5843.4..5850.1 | 3.313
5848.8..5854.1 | 3.303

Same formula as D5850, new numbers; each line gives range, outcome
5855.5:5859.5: 3.27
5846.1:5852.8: 3.28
